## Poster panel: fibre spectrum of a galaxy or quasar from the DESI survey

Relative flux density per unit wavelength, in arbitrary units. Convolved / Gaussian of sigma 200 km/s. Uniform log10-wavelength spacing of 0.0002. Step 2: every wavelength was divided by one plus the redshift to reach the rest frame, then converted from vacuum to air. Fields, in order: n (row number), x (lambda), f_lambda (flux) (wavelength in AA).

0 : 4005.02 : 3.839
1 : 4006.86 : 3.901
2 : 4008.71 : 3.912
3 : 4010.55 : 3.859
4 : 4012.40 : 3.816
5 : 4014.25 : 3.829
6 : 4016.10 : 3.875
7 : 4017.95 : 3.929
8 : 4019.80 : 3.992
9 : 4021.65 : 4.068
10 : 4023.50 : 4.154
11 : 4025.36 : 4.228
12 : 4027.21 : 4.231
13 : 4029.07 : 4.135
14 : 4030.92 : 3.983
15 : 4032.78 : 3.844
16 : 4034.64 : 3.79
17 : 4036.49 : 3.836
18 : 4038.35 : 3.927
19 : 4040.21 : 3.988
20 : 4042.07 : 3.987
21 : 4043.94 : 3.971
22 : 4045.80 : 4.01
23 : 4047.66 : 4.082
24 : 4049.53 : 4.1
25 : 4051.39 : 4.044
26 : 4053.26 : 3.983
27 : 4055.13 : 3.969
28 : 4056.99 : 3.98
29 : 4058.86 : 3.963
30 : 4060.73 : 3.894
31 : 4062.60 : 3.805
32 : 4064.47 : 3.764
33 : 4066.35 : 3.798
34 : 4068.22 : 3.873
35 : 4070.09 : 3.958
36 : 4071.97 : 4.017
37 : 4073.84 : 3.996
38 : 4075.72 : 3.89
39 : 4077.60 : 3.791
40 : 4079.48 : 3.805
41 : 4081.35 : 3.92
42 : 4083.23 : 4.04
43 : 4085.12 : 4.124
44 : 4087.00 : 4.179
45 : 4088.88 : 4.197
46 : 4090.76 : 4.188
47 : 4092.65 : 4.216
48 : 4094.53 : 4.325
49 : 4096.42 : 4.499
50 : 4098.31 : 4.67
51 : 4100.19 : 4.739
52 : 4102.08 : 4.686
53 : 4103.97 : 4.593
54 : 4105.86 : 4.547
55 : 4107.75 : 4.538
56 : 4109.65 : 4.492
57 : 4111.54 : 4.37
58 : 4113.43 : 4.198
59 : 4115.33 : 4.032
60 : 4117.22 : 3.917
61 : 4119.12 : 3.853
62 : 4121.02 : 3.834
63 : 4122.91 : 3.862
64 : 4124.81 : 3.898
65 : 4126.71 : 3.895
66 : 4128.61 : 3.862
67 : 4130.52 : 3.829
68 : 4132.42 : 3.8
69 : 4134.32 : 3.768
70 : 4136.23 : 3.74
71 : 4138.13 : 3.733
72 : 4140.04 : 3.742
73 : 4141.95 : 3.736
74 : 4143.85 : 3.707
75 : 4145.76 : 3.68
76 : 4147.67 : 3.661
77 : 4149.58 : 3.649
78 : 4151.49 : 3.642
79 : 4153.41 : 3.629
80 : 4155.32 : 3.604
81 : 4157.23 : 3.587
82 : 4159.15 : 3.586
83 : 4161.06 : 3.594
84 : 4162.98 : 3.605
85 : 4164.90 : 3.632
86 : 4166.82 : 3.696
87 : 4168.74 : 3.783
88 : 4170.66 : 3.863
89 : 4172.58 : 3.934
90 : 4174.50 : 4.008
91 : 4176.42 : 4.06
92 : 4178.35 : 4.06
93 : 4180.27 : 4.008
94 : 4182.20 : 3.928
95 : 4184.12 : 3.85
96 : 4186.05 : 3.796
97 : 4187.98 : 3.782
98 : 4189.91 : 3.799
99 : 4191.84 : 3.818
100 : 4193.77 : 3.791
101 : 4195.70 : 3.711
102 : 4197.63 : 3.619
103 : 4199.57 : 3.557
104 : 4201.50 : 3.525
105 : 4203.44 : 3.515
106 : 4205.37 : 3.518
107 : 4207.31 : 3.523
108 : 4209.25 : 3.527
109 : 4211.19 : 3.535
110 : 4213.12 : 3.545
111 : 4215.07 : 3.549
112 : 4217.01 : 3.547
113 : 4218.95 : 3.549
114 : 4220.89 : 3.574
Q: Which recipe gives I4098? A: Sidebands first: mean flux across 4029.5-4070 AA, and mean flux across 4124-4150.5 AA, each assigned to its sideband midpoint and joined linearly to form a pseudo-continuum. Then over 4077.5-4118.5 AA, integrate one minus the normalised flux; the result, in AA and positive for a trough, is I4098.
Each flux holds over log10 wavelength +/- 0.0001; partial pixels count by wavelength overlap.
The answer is -4.7 AA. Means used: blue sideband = 3.94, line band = 4.28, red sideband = 3.76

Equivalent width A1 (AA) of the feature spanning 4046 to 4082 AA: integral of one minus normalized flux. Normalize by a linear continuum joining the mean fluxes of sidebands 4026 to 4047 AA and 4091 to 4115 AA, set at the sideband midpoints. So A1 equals 2.14 AA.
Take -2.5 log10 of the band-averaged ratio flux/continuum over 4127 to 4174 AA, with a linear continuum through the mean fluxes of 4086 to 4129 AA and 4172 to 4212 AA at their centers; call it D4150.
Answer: 0.08 mag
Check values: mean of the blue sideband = 4.25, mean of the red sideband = 3.75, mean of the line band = 3.72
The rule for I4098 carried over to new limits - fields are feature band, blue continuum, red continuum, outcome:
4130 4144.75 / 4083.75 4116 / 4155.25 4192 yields 1.2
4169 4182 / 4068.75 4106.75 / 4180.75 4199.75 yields -0.4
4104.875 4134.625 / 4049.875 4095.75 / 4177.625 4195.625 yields -0.8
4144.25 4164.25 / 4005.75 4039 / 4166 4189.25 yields 1.4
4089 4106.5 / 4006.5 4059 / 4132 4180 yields -2.8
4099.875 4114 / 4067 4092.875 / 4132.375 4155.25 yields -2.3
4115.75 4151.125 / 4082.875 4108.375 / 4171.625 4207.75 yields 3.1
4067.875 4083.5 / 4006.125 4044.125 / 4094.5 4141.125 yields 0.5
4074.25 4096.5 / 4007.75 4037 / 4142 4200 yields -1.2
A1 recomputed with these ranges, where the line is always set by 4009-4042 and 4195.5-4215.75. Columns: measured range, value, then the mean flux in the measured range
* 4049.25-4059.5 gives -0.26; 4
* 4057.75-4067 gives 0.08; 3.85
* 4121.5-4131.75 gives -0.36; 3.87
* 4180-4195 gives -1.02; 3.84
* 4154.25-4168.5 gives 0.12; 3.62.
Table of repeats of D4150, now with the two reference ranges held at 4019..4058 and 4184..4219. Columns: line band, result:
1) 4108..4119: -0.096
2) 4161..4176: -0.022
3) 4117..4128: -0.016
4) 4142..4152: 0.024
